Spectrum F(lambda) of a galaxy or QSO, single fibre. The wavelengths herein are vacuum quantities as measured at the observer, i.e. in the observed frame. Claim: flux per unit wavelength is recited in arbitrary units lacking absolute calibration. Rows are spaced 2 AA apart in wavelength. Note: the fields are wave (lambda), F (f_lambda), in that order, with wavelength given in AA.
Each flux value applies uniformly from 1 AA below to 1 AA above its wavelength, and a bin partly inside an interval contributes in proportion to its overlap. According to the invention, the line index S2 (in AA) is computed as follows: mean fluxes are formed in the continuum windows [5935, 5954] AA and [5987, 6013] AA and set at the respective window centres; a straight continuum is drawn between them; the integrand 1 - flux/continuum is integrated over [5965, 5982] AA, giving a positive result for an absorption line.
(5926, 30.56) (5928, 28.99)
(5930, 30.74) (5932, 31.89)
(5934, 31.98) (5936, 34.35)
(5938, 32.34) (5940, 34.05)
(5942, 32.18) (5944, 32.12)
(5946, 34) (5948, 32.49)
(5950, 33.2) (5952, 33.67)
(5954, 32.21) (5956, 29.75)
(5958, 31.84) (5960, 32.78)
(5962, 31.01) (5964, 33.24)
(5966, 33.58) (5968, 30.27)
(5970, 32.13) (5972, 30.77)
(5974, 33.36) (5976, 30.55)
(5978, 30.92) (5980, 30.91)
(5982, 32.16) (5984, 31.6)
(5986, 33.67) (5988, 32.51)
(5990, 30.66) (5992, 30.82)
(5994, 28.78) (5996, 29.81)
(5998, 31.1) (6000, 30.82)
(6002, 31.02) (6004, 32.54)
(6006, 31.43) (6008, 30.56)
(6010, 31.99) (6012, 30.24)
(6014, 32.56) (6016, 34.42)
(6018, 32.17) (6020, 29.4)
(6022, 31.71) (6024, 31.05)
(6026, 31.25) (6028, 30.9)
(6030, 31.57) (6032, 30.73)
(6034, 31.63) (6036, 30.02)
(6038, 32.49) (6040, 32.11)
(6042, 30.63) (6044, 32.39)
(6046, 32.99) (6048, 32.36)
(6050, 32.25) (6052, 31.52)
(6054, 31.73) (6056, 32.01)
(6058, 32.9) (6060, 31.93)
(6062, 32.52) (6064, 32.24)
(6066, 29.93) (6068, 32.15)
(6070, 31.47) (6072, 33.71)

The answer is 0.2 AA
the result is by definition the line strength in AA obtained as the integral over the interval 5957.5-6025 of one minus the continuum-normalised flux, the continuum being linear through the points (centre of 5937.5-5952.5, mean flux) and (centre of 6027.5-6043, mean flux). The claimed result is 1.21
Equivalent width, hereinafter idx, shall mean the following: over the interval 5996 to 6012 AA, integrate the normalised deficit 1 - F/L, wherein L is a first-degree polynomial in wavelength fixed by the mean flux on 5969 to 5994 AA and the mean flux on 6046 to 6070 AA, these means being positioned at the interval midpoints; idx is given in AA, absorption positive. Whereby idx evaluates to 0.3 AA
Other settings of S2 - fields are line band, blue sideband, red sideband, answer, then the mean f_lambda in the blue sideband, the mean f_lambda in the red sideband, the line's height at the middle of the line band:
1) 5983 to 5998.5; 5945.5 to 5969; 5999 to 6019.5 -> 0.4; 32.3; 31.7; 31.9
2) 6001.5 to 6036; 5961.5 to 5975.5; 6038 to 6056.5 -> 0.6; 32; 32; 32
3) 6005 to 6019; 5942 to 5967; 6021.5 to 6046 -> -0.1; 32.5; 31.4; 31.7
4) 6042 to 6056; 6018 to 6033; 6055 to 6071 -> -0.2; 31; 31.9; 31.6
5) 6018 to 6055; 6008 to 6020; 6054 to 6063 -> 0.7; 31.9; 32.3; 32.1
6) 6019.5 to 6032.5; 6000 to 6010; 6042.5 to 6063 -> 0.3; 31.4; 32.2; 31.8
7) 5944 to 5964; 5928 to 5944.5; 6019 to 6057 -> -0.1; 32.3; 31.5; 32.1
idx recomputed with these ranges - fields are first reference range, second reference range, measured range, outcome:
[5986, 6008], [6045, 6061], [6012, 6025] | -0.11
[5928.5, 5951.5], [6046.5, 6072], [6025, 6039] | 0.40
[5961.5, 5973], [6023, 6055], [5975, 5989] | 0.02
